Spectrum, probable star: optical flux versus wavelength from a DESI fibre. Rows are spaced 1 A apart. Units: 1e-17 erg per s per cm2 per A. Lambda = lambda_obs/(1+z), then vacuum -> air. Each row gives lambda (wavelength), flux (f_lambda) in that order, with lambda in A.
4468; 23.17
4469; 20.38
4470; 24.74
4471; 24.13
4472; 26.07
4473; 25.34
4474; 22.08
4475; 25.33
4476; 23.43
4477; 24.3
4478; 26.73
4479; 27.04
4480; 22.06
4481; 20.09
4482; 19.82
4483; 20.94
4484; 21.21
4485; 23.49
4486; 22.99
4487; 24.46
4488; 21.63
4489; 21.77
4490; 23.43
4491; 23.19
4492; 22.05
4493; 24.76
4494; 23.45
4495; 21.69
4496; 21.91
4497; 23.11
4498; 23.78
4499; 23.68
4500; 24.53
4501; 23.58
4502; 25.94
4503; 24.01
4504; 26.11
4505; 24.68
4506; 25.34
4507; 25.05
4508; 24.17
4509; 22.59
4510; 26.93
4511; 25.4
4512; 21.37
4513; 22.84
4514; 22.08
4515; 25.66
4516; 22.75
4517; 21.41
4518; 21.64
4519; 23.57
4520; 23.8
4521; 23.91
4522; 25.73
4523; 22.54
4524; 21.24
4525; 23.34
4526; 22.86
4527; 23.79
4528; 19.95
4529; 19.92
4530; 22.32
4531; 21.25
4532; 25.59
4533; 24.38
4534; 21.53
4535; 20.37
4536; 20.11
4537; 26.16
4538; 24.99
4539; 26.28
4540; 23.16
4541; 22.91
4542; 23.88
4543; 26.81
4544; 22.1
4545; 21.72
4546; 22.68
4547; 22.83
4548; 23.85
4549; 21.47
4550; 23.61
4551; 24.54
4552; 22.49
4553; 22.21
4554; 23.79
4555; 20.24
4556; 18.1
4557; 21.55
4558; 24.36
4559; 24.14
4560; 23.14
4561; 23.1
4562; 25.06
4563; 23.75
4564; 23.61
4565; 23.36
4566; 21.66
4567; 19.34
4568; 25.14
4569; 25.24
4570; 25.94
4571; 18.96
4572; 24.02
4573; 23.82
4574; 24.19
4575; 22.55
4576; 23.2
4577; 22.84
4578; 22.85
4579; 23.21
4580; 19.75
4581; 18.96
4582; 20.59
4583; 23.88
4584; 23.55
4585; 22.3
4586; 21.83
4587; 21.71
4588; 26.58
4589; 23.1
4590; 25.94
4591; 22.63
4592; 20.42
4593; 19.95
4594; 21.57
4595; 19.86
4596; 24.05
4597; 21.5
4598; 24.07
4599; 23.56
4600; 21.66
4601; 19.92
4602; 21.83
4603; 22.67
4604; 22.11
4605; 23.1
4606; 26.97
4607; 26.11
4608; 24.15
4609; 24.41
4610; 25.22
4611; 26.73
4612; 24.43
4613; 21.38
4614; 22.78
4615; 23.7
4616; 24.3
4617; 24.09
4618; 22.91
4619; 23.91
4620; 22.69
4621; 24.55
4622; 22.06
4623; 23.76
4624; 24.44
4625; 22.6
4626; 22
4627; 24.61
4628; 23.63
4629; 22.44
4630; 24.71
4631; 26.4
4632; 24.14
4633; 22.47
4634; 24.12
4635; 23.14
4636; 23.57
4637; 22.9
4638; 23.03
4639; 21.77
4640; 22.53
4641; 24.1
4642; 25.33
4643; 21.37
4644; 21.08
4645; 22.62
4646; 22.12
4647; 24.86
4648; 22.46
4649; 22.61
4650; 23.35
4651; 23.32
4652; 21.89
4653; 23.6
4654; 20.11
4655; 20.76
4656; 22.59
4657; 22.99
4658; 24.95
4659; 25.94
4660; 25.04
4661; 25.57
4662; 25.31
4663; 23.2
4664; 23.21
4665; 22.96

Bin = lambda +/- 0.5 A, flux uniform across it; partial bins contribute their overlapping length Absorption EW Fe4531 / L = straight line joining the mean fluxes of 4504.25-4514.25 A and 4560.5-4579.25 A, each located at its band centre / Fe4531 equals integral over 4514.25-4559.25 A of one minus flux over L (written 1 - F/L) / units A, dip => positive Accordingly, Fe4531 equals 1.6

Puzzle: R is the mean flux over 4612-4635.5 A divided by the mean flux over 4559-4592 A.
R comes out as 1.02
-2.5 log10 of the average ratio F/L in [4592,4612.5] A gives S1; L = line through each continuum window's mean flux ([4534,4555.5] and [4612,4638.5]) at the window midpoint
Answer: 0.01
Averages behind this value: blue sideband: 23.1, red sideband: 23.5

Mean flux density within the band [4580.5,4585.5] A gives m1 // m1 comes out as 21.9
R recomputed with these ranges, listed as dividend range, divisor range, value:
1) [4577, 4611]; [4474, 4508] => 0.97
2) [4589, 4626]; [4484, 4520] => 0.99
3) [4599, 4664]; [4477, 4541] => 1.01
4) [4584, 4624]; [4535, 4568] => 1.01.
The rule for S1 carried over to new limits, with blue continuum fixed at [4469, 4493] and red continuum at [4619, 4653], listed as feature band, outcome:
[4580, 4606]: 0.04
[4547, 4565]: 0.02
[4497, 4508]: -0.06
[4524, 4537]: 0.05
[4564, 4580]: 0.01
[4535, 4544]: -0.03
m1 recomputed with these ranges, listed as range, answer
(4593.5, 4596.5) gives 21.8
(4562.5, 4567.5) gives 22.3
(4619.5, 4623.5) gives 23.3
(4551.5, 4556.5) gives 21.4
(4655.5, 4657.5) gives 22.8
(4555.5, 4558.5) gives 21.3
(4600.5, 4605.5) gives 21.9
